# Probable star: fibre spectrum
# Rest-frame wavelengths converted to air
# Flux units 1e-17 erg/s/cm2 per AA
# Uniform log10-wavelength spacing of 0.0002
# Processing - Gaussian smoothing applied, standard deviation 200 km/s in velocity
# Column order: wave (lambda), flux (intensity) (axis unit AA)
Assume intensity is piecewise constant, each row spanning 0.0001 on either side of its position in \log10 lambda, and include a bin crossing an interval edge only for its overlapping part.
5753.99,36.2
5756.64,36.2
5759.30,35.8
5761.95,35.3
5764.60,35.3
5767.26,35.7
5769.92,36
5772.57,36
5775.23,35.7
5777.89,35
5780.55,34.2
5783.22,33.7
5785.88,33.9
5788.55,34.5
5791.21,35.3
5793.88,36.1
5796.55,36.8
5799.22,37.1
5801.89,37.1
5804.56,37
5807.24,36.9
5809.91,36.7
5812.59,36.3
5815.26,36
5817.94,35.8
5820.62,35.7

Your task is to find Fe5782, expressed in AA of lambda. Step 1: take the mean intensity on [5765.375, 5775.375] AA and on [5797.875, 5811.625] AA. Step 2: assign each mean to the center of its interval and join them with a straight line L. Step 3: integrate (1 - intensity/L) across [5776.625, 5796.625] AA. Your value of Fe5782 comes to 0.8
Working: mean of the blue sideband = 35.8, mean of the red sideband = 36.9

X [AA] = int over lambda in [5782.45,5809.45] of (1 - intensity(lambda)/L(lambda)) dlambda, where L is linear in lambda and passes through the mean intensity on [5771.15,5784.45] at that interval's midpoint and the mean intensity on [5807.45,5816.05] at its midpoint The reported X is -0.1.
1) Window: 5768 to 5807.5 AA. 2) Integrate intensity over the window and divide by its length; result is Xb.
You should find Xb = 35.7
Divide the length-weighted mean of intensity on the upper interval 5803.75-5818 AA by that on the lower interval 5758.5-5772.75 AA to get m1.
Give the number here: 1.02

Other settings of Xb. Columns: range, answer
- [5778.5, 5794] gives 34.5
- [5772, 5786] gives 34.7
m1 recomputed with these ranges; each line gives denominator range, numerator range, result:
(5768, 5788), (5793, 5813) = 1.05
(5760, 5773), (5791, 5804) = 1.03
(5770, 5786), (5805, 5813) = 1.05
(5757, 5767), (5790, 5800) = 1.02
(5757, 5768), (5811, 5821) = 1.01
